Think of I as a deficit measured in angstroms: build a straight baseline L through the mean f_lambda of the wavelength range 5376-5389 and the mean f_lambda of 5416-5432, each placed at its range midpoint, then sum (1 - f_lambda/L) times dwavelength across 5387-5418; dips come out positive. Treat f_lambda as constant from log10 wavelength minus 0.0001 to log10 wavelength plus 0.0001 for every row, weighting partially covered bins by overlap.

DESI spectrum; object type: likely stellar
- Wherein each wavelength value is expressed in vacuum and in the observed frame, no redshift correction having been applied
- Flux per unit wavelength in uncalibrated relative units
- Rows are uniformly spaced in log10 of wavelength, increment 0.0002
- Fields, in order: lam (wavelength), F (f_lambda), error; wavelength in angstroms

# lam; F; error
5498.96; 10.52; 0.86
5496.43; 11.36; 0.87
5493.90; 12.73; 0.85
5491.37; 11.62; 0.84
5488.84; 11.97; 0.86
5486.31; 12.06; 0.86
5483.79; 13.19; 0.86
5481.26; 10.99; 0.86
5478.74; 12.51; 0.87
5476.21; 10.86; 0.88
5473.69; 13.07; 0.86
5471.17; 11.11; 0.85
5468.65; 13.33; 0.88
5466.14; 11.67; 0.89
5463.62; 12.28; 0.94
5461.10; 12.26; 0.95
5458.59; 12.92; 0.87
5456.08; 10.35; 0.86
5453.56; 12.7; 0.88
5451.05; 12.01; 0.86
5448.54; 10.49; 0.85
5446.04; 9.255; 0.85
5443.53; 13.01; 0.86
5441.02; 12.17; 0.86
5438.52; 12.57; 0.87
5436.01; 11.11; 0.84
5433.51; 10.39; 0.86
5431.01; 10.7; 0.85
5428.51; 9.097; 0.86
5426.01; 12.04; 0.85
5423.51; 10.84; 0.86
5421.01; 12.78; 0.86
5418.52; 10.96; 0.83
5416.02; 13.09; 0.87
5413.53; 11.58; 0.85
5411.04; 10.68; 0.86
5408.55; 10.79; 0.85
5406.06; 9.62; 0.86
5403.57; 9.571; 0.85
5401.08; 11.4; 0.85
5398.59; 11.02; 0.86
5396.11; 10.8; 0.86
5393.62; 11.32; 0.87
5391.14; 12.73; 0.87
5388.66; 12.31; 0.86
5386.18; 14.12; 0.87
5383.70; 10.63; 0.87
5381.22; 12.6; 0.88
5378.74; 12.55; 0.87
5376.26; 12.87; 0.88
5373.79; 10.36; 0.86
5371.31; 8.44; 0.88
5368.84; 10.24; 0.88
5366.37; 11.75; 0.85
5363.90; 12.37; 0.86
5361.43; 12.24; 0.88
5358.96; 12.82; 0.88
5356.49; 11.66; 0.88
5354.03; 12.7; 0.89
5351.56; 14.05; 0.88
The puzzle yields 1.6 angstroms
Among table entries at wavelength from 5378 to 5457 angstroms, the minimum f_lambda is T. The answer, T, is 9.097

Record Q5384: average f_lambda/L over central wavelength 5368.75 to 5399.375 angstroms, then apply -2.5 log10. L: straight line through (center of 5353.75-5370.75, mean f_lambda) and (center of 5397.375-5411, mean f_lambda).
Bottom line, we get -0.047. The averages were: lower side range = 11.8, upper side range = 10.5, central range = 11.6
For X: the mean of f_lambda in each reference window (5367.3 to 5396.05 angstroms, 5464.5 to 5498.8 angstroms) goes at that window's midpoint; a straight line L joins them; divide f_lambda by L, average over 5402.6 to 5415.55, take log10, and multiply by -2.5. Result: 0.11 mag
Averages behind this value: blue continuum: 11.6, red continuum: 12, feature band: 10.6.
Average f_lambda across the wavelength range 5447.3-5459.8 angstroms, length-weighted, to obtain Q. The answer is 11.7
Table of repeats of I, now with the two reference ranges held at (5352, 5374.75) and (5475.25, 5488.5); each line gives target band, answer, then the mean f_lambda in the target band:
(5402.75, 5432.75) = 1.83 angstroms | 11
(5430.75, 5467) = 0.63 angstroms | 11.6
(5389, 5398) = -0.02 angstroms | 11.6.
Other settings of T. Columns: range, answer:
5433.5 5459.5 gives 9.255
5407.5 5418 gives 10.68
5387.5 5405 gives 9.571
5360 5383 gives 8.44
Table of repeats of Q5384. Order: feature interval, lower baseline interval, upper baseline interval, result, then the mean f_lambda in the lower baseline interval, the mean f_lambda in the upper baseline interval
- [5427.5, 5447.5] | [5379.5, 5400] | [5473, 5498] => 0.09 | 12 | 12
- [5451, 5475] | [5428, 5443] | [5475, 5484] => -0.06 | 11.2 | 11.7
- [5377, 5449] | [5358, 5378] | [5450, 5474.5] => 0.03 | 11.4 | 12.2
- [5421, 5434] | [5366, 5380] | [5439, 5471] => 0.07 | 11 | 11.9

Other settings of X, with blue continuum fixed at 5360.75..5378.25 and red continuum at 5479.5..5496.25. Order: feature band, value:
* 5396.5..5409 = 0.10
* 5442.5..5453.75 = 0.04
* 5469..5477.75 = 0.01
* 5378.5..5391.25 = -0.10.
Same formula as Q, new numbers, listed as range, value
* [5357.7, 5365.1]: 12.5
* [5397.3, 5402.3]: 11.2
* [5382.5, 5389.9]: 12.4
